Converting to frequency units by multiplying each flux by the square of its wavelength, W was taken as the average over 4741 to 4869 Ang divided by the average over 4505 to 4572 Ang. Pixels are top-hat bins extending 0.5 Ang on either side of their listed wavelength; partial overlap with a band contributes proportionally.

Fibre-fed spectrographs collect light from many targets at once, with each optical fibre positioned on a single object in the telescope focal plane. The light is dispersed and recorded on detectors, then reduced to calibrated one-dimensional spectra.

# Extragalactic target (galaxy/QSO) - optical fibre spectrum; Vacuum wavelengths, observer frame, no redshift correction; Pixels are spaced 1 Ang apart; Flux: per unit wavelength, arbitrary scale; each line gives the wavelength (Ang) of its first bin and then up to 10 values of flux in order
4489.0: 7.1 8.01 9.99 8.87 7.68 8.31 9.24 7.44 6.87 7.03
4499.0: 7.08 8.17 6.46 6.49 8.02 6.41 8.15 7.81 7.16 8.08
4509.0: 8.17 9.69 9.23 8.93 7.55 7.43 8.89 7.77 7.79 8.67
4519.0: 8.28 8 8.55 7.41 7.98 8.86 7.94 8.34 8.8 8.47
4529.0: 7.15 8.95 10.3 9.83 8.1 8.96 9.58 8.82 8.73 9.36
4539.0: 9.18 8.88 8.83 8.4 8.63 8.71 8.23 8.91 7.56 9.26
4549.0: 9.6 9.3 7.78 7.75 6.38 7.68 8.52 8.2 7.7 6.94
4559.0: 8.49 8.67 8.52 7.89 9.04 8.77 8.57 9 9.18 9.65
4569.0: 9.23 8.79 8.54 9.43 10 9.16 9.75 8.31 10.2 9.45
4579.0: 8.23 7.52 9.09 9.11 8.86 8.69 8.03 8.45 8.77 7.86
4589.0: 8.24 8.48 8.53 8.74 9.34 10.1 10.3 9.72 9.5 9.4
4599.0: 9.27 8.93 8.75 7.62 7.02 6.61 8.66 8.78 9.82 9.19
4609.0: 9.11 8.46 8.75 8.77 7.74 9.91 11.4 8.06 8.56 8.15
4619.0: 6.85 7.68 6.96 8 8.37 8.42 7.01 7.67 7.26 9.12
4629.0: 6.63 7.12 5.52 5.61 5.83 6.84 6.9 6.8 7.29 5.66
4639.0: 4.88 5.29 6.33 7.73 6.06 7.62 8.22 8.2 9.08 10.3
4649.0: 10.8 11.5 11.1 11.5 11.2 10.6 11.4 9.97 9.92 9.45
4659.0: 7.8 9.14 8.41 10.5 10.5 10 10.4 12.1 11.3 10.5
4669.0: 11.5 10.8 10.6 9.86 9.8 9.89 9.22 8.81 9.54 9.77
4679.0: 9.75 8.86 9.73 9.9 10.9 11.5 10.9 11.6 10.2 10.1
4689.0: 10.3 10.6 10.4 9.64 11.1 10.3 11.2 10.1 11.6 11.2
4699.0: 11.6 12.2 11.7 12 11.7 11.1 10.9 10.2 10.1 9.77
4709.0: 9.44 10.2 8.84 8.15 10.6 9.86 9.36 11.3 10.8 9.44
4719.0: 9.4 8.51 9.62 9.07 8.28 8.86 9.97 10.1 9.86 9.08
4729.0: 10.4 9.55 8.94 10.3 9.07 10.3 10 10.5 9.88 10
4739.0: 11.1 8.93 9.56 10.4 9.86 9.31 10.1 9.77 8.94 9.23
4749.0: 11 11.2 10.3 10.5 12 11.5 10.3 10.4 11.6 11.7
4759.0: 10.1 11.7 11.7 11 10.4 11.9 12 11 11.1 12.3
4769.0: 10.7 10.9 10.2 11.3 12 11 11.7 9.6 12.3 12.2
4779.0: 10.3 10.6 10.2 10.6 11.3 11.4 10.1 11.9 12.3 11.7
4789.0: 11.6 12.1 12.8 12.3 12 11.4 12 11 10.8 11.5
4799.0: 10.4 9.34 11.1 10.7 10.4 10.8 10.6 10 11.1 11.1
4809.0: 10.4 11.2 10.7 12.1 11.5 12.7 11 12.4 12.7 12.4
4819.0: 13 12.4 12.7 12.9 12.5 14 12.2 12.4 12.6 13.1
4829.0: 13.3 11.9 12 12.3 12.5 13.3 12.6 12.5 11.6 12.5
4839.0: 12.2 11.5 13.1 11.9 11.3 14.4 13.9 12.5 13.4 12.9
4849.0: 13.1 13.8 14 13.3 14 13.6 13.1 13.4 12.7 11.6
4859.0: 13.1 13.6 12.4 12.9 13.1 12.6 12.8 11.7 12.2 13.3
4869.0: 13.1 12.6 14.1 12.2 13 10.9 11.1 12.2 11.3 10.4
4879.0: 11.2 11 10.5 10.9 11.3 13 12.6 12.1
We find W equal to 1.55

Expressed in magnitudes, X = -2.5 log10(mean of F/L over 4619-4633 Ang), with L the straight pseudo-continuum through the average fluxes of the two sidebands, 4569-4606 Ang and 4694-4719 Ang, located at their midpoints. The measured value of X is 0.28 mag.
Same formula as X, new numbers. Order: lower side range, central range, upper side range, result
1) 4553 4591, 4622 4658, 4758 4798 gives 0.18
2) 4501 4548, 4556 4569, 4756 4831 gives 0.03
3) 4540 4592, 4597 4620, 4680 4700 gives 0.08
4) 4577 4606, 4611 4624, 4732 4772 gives 0.08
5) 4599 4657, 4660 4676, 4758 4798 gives -0.14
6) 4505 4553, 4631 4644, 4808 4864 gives 0.50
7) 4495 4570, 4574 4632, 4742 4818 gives 0.08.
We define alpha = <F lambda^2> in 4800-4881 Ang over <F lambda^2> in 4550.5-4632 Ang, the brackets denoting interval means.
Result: 1.6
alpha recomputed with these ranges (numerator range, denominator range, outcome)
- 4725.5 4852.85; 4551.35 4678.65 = 1.41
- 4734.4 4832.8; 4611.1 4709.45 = 1.27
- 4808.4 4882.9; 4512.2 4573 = 1.66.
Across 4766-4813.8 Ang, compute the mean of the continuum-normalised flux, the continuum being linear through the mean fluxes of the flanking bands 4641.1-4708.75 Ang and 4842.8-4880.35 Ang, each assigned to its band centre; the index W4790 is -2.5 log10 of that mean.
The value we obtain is 0.05 mag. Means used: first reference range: 10.2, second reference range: 12.7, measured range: 11.2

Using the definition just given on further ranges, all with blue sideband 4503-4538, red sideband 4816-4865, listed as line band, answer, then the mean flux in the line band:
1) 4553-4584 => 0.04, 8.71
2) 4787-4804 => 0.08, 11.3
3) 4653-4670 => 0.01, 10.3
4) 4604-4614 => 0.10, 8.75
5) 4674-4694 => 0.05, 10.1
